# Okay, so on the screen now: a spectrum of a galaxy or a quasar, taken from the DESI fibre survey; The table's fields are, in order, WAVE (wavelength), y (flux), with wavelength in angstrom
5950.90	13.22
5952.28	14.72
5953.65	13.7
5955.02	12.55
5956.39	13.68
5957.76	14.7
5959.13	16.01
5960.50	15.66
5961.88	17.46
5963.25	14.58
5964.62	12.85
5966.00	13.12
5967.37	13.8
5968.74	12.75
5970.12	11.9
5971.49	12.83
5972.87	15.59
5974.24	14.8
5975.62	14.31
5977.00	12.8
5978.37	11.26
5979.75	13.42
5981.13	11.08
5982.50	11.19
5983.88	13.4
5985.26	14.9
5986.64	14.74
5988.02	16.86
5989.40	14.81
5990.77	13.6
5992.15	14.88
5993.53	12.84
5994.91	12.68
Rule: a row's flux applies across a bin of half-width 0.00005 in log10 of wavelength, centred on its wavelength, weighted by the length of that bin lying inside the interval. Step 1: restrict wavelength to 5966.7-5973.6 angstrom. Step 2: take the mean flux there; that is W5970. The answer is 13.4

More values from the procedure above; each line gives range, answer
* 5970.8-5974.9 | 14.4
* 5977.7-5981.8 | 11.9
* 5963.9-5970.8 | 12.9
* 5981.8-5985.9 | 13.1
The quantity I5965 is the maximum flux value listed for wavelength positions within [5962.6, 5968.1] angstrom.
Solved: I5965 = 14.58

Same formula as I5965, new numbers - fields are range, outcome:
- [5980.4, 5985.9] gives 14.9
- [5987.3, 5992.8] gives 16.86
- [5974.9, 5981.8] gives 14.31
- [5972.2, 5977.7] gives 15.59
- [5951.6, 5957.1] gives 14.72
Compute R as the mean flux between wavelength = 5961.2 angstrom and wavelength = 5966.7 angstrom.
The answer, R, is 14.5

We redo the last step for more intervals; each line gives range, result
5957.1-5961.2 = 15.5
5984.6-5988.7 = 15.5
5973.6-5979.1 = 13.3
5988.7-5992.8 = 14.5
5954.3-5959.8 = 14.2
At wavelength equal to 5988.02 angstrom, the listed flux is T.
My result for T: 16.86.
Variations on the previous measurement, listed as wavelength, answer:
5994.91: 12.68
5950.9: 13.22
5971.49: 12.83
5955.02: 12.55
